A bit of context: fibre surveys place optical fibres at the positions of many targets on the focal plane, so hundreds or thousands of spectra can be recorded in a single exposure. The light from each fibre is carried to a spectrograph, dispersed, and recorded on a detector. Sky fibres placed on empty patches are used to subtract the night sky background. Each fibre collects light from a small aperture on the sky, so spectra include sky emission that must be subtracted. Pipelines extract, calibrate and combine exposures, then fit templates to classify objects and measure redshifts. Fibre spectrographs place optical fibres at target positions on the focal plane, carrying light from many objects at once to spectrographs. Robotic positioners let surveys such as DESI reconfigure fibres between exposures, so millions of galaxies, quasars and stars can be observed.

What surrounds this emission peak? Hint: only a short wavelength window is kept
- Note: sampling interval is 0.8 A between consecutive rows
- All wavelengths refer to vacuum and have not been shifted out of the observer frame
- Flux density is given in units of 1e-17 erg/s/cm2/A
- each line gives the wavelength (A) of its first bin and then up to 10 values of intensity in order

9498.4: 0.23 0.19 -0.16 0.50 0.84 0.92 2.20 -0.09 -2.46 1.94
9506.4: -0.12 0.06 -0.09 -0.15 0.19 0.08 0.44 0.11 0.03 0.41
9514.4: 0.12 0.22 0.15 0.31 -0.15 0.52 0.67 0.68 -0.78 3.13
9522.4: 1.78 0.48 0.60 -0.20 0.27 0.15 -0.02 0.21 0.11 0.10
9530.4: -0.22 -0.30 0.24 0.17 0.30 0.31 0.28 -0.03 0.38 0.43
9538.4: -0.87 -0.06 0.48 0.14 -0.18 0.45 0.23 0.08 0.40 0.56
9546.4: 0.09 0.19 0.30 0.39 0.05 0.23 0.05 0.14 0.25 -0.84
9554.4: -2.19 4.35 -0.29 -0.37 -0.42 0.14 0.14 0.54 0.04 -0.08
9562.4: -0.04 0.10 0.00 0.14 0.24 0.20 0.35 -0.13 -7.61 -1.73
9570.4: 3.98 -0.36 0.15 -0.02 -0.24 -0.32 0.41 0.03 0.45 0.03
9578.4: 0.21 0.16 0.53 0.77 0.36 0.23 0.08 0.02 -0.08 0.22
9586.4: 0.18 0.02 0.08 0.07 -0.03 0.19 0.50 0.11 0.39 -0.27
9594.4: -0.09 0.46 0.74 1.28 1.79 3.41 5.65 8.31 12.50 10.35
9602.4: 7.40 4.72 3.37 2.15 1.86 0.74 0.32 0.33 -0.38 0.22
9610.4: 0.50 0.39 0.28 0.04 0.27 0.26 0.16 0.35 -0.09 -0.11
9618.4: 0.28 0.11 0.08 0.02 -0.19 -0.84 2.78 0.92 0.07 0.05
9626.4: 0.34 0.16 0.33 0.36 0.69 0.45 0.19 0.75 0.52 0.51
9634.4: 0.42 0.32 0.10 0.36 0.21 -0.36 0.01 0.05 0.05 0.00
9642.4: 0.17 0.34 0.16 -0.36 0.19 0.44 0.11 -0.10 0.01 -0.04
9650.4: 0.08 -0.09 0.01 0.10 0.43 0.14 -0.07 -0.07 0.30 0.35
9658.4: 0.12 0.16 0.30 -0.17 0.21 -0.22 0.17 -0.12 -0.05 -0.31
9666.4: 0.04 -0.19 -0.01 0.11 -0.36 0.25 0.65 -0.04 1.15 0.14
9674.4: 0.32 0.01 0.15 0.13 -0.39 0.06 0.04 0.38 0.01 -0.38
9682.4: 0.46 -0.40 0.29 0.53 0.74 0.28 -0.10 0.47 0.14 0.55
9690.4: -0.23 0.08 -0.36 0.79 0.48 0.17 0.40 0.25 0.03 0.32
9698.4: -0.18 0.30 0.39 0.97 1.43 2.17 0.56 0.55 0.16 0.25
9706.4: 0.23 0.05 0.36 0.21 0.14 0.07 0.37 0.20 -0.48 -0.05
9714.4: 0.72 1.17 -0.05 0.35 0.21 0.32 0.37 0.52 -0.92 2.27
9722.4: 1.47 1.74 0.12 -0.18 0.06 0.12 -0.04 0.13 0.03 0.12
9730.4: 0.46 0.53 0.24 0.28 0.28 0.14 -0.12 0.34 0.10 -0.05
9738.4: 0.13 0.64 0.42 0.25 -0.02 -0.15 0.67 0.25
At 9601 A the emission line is Halpha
